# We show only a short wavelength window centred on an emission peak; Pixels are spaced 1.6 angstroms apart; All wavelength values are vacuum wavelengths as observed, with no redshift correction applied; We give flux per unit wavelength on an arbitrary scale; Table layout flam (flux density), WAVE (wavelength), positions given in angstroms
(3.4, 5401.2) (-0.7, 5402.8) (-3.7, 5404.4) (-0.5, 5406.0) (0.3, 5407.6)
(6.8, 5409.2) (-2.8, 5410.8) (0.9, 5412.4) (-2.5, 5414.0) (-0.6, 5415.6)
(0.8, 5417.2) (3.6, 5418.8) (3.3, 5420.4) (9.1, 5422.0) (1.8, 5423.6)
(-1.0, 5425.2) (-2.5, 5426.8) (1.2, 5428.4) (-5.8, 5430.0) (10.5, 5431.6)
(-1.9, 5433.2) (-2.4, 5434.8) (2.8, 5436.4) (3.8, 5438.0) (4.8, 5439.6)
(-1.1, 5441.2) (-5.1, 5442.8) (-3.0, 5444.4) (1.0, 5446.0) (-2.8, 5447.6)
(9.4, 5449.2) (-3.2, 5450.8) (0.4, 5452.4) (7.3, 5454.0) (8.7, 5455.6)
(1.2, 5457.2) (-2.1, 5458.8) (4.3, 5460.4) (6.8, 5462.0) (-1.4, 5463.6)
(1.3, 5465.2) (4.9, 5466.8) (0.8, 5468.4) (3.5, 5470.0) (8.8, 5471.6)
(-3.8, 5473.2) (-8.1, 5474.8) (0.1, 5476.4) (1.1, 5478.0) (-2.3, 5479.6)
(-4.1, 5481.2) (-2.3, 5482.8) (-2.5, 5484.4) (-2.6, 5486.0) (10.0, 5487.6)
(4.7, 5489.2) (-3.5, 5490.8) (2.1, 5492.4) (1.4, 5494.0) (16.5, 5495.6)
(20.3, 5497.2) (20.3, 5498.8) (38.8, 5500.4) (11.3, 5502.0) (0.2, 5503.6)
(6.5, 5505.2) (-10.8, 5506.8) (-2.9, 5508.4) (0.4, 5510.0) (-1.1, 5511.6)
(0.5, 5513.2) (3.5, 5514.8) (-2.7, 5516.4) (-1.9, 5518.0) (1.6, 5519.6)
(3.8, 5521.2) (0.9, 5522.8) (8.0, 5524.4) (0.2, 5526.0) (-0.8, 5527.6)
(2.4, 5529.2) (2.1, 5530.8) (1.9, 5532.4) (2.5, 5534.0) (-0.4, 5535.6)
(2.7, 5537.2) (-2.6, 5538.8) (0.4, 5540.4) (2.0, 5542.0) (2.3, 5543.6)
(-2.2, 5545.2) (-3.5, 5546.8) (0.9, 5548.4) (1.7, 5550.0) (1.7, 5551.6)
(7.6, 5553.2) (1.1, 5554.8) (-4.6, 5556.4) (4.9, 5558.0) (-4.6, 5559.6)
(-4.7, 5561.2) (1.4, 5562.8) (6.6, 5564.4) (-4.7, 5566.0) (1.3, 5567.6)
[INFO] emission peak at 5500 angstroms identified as [O II] 3727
